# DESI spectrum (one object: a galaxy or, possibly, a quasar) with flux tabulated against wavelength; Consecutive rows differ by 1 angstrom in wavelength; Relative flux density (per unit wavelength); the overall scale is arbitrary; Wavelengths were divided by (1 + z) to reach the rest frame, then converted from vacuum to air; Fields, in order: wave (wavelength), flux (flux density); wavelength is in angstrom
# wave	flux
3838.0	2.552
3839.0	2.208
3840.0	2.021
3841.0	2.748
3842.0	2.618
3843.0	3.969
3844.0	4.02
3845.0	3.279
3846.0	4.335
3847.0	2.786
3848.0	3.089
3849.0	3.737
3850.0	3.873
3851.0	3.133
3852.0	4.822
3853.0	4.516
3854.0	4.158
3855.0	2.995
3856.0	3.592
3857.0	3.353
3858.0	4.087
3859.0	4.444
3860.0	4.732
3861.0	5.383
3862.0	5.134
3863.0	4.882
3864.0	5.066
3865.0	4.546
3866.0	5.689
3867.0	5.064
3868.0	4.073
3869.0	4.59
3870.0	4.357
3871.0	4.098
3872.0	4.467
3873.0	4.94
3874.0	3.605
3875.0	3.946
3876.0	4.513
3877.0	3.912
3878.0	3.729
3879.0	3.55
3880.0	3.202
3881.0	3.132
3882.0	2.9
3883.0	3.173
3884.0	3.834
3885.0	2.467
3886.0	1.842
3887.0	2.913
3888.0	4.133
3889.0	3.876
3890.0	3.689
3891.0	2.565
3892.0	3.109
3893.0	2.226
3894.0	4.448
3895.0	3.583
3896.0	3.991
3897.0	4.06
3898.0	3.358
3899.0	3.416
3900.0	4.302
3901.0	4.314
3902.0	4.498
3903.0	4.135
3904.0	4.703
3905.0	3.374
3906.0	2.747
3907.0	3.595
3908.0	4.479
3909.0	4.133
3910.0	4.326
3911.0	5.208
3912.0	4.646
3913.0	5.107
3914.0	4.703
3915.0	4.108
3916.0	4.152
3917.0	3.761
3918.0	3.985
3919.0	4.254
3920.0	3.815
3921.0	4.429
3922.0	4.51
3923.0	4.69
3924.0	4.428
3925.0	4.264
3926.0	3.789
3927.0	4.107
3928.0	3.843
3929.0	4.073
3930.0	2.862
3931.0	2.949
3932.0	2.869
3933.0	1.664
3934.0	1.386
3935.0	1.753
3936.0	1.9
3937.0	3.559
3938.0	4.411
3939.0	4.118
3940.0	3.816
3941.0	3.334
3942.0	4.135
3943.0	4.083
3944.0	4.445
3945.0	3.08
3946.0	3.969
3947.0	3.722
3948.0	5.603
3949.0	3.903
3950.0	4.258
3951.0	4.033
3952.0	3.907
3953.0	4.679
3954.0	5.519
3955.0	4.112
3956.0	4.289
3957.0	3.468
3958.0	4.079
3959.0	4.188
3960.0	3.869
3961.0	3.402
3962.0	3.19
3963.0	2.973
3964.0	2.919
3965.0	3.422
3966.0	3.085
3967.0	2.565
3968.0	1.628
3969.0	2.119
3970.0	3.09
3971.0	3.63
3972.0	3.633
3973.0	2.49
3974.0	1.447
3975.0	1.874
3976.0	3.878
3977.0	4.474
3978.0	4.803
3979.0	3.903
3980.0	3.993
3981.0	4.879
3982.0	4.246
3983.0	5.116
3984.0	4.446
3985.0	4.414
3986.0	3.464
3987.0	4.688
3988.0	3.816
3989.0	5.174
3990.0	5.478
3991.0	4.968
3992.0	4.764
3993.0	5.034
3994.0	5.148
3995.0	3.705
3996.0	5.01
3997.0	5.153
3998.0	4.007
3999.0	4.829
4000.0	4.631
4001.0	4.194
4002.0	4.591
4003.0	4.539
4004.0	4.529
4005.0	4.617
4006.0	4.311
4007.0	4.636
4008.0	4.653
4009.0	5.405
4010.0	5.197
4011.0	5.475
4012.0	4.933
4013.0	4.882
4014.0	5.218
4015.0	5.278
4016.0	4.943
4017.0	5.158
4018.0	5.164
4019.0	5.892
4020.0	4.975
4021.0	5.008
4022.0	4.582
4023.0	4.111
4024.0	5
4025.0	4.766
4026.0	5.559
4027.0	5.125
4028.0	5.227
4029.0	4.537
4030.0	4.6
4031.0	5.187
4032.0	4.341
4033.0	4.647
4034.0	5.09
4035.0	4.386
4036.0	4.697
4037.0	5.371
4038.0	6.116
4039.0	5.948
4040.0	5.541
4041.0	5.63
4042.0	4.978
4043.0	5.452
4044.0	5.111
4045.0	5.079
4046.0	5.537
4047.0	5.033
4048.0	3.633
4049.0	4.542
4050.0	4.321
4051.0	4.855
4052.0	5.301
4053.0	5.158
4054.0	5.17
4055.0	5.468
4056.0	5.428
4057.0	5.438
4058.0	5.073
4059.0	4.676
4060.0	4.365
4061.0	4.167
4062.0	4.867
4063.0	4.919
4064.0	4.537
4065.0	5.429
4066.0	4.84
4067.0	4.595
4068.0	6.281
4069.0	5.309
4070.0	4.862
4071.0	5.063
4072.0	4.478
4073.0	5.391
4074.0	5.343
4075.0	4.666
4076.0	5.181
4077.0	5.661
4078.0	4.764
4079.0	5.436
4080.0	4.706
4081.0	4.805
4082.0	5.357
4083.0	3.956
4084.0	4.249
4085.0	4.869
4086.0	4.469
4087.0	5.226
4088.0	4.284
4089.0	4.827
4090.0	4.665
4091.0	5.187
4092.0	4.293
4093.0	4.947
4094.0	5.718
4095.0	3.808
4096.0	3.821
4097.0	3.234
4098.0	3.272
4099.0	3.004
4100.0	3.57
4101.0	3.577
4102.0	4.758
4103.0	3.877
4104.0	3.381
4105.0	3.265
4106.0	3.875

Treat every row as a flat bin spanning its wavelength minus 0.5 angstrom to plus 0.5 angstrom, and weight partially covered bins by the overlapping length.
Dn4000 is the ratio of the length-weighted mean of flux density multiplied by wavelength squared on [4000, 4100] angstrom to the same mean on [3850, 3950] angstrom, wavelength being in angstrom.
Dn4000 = 1.35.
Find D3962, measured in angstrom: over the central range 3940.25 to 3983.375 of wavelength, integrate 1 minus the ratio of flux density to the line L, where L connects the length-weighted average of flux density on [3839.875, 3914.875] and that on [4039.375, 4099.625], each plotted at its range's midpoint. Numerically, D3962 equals 6.1 angstrom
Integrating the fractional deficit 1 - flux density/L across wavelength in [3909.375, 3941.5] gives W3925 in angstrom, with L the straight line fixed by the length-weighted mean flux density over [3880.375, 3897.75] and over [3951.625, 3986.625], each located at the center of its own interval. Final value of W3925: -3.1 angstrom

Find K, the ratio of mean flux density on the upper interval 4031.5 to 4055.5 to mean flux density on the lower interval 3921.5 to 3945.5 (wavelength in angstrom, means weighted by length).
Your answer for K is 1.4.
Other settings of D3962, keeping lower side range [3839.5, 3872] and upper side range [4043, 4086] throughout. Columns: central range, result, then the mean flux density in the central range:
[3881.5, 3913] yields 3.9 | 3.7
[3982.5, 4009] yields 0.1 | 4.63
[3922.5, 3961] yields 5.7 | 3.76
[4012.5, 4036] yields -0.8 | 4.94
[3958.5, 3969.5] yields 3.6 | 3.03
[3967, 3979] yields 4.0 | 3.02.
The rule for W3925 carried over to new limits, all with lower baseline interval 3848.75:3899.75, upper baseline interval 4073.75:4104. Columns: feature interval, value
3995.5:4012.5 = -1.9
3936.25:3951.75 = 0.4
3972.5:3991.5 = 0.5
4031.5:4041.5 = -1.9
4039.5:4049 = -1.5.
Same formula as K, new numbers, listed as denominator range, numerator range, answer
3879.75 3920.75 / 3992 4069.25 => 1.31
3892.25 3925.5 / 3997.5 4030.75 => 1.19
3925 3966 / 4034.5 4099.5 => 1.34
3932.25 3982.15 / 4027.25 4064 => 1.41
